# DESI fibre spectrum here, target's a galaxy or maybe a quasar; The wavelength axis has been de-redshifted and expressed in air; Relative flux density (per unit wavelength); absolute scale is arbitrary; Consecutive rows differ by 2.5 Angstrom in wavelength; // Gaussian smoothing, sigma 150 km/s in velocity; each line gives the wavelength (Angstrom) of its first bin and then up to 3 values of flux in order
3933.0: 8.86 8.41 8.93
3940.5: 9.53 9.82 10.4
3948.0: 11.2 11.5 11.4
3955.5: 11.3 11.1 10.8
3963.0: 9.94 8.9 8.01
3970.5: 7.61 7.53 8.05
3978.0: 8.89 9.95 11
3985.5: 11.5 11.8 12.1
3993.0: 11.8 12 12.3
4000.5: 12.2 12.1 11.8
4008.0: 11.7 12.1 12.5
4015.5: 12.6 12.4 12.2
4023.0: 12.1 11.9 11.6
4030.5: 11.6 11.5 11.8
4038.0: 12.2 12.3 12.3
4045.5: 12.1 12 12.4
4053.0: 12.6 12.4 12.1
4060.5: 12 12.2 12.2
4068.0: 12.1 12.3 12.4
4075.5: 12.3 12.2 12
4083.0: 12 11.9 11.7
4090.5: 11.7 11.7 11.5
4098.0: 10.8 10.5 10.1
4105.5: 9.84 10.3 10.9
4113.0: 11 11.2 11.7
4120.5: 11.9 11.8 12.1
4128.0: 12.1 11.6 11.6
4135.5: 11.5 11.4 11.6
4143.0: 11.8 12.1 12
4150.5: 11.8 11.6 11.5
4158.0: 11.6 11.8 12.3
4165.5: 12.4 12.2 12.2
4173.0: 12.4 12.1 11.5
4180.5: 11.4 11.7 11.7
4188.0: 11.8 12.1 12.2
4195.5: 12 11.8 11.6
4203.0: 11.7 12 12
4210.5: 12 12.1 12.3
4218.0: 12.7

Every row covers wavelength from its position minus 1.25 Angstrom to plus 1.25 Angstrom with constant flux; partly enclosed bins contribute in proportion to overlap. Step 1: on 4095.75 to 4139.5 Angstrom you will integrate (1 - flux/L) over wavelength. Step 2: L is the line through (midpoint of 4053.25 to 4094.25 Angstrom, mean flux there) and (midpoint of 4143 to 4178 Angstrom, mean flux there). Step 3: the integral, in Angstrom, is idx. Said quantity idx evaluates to 3.0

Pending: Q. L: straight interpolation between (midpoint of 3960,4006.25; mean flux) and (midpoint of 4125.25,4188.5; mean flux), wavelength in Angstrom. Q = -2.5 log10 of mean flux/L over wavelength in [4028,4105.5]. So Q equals -0.073 mag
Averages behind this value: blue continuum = 10.4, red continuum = 11.8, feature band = 11.9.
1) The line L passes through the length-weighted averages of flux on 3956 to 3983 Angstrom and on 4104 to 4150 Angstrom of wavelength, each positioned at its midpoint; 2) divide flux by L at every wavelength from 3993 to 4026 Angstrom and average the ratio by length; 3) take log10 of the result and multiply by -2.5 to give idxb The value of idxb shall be -0.23 mag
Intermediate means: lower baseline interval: 9.23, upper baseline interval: 11.5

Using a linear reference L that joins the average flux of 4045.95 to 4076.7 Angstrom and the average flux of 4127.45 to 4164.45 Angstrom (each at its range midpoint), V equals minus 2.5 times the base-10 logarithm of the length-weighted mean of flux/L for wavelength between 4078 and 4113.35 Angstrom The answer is 0.08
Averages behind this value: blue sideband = 12.2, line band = 11.2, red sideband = 11.8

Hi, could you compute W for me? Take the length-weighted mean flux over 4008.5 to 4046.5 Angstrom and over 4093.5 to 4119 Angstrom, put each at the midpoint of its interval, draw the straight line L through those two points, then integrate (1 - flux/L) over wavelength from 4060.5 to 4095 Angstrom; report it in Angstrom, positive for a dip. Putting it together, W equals -2.4 Angstrom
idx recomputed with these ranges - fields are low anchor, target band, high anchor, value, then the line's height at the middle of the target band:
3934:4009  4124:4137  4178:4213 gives -0.4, 11.4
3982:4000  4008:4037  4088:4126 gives -1.0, 11.6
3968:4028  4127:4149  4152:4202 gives 0.0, 11.7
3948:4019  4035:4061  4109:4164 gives -2.3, 11.2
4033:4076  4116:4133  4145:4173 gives 0.3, 12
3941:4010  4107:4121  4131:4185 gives 0.5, 11.5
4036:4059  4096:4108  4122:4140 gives 1.5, 11.9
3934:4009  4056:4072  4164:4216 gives -1.6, 11.1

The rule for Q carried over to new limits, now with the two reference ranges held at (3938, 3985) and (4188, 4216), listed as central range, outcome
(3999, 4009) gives -0.17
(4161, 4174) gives -0.06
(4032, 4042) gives -0.14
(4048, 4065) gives -0.15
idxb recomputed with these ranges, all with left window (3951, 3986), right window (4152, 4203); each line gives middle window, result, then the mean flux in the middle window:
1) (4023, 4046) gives -0.15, 11.9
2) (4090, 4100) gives -0.03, 11.3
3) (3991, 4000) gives -0.20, 12.1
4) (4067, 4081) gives -0.13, 12.2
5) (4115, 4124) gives -0.04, 11.7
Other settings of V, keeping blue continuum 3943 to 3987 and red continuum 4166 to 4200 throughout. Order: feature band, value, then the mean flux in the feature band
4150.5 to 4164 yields 0.00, 11.8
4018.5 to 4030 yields -0.14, 12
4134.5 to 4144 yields 0.00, 11.6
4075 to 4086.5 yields -0.10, 12.1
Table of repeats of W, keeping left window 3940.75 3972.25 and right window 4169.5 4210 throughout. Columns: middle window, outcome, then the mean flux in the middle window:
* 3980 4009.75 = -3.83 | 11.7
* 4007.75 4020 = -2.04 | 12.3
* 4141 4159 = -0.29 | 11.8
